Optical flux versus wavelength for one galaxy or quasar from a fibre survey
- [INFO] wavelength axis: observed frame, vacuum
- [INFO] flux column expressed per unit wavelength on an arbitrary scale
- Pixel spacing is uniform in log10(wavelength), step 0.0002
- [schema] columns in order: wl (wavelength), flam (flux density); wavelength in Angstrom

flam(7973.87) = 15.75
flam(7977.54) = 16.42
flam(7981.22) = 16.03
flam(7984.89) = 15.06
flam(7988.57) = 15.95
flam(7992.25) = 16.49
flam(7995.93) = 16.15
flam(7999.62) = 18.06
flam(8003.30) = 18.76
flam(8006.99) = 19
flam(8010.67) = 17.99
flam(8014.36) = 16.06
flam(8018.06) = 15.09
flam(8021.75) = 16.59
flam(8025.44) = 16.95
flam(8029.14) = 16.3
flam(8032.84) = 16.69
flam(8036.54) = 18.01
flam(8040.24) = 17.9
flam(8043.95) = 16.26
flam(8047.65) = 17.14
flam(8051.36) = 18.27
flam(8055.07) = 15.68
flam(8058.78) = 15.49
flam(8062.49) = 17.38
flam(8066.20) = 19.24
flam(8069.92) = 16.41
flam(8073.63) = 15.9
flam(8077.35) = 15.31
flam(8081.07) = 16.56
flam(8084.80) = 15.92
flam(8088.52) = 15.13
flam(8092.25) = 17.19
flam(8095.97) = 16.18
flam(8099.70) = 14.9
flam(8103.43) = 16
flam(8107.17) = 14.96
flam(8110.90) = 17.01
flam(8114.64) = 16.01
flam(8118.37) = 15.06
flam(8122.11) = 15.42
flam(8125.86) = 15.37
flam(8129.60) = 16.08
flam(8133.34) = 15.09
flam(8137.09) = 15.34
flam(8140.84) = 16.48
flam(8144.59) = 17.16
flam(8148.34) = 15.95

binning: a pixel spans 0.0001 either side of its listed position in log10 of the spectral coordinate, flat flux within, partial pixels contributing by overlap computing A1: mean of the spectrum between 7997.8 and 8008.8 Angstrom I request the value 18.6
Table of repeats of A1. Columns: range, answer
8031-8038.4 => 17.4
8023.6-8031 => 16.6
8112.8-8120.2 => 15.6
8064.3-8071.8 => 17.8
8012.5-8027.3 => 16.2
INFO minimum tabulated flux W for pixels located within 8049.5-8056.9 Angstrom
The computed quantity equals 15.68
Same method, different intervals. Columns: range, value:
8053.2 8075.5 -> 15.49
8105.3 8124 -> 14.96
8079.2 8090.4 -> 15.13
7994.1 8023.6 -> 15.09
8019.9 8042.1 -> 16.3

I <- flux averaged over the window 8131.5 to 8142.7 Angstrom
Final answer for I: 15.6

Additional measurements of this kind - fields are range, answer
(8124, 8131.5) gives 15.7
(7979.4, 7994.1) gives 15.9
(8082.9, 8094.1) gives 16.1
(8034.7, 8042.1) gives 17.9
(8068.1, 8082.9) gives 16.1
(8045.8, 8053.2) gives 17.7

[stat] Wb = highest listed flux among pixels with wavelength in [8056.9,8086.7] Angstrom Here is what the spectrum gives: 19.24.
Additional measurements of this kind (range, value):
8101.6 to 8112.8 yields 17.01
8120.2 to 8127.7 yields 15.42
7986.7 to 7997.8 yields 16.49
